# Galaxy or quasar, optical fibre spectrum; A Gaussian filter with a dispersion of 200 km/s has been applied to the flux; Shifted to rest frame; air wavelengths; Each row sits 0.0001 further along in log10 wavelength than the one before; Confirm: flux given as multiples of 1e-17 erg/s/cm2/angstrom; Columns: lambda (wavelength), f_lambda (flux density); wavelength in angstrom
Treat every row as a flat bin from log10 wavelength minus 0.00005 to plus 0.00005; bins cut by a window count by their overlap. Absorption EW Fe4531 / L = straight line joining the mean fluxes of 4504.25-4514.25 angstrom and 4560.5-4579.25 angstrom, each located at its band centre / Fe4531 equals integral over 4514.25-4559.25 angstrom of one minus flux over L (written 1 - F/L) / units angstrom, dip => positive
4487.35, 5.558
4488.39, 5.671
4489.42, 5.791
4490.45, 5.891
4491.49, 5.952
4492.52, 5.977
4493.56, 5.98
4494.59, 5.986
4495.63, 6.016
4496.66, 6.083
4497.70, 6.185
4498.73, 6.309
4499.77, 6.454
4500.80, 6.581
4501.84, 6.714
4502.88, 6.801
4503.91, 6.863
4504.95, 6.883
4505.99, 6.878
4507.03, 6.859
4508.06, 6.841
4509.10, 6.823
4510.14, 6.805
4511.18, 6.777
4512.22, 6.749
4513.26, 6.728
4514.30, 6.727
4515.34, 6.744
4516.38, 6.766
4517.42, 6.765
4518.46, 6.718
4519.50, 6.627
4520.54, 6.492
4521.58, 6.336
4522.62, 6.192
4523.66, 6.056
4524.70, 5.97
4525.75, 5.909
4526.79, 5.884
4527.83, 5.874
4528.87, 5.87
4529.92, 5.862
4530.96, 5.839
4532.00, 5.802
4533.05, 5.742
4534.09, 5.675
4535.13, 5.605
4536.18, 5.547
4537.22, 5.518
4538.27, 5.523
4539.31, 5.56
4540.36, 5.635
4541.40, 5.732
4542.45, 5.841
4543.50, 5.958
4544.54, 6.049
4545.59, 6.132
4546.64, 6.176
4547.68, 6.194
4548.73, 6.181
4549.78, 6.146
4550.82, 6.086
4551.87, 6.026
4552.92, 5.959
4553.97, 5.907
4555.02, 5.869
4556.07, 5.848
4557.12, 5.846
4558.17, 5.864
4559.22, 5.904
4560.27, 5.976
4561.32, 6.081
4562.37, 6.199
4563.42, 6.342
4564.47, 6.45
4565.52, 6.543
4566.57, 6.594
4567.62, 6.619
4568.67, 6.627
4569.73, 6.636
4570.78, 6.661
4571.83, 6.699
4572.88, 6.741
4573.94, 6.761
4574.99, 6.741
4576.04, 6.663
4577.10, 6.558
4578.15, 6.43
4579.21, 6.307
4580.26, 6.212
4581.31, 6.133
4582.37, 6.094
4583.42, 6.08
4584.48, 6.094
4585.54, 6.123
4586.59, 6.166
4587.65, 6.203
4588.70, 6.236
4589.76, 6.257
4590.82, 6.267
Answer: 4.5 angstrom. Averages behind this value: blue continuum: 6.81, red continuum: 6.53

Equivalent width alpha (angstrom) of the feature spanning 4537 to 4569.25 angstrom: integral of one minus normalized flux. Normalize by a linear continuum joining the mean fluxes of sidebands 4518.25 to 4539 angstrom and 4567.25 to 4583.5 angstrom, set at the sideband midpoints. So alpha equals 1.0 angstrom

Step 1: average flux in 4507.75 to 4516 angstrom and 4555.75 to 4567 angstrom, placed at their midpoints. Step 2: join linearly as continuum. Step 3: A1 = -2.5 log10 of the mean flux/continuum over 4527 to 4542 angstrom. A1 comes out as 0.140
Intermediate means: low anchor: 6.77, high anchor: 6.15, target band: 5.7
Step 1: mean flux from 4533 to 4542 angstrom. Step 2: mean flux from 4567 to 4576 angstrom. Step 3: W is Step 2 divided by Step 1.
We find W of 1.19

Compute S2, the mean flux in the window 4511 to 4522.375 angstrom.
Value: 6.66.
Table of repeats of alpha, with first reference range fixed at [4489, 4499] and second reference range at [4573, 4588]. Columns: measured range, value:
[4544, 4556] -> 0.3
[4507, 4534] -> -1.1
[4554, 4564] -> 0.4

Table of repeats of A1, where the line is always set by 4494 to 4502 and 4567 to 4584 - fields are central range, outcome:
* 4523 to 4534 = 0.09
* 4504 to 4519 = -0.08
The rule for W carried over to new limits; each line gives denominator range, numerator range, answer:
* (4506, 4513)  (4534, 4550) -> 0.86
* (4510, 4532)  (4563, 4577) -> 1.04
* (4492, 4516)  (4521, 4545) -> 0.89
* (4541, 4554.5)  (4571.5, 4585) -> 1.06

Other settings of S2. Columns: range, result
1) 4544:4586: 6.26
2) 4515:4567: 6.05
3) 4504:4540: 6.27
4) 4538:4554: 5.95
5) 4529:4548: 5.8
